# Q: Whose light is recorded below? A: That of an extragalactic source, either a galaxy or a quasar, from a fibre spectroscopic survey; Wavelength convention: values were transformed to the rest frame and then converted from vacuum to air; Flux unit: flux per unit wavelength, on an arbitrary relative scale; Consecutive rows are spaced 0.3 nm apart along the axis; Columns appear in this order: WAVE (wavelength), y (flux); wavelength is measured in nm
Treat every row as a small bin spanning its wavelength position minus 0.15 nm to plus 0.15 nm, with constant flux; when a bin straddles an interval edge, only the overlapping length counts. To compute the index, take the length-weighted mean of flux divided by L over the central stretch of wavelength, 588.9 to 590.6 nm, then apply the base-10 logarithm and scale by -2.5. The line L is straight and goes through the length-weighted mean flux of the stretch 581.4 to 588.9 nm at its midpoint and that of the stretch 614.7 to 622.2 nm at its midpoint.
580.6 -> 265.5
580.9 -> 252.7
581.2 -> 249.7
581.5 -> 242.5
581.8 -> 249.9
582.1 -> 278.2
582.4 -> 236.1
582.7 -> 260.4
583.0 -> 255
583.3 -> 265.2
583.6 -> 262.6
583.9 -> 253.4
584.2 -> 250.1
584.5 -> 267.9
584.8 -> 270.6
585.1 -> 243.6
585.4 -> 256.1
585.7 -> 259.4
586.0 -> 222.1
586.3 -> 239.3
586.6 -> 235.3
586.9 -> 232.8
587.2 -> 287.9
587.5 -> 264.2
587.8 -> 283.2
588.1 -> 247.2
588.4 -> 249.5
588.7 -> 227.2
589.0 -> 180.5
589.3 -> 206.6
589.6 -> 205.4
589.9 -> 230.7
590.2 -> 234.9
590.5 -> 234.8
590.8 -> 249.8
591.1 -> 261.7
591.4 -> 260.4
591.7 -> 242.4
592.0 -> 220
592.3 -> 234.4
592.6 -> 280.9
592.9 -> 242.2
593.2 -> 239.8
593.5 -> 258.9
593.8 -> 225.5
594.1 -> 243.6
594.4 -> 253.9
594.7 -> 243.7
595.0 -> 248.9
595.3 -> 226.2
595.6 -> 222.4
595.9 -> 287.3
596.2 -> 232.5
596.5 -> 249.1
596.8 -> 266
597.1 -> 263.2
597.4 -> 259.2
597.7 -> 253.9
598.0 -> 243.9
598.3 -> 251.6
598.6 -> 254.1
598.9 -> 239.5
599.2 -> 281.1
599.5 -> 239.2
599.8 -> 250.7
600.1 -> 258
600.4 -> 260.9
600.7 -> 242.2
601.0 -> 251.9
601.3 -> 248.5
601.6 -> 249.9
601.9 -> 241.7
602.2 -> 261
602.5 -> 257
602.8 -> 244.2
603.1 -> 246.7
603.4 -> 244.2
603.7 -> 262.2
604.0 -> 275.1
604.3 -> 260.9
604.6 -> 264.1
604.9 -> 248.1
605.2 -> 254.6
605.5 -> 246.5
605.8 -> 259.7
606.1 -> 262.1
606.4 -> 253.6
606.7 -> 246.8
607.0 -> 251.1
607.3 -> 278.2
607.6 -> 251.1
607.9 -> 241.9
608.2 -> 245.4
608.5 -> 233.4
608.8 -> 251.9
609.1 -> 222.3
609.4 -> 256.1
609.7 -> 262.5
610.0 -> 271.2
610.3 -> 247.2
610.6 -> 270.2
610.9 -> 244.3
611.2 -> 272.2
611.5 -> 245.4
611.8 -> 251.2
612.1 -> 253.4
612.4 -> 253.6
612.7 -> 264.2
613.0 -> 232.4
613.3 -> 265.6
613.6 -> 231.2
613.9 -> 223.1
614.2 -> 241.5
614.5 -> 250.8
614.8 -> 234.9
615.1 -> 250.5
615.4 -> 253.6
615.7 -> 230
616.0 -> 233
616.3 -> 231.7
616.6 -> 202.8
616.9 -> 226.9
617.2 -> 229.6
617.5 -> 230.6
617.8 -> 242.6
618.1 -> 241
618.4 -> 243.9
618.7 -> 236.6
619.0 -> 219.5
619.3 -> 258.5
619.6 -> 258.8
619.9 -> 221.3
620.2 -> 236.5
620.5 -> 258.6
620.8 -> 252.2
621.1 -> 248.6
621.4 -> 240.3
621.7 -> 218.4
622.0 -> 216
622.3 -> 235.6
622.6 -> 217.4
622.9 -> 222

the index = 0.163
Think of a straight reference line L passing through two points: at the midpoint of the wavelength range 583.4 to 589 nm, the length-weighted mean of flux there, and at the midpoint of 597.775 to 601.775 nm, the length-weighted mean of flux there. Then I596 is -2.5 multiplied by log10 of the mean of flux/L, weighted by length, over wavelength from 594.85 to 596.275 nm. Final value 0.03 mag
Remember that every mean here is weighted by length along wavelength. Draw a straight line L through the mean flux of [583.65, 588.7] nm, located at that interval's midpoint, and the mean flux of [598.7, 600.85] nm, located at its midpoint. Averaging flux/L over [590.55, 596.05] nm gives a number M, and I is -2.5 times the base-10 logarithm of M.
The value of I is 0.03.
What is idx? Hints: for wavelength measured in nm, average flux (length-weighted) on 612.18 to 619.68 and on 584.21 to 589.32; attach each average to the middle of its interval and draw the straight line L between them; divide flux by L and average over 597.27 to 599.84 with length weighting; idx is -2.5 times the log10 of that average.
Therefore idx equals -0.04 mag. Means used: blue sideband 247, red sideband 239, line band 253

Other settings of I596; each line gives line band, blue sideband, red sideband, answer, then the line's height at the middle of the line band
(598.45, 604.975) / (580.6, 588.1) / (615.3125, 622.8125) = -0.038 mag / 245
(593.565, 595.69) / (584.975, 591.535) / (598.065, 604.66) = 0.037 mag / 247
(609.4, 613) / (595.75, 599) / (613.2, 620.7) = -0.059 mag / 243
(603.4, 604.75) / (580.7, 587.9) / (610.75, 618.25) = -0.073 mag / 246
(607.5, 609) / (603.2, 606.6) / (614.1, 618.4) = 0.031 mag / 251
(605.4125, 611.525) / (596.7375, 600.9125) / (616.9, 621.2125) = -0.024 mag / 248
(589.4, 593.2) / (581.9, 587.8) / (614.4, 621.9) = 0.049 mag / 252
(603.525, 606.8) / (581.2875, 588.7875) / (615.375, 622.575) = -0.064 mag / 243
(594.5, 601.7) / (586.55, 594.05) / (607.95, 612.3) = -0.024 mag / 246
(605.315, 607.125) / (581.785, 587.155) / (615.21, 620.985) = -0.046 mag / 243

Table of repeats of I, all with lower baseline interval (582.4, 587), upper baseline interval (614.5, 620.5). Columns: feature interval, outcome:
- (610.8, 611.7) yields -0.06 mag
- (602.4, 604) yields -0.04 mag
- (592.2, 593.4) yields -0.01 mag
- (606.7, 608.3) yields -0.05 mag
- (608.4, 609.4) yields 0.01 mag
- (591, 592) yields 0.00 mag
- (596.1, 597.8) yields -0.04 mag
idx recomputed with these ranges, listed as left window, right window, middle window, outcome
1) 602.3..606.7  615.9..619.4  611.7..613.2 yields -0.04 mag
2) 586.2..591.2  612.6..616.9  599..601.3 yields -0.07 mag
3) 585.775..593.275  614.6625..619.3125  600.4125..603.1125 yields -0.05 mag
